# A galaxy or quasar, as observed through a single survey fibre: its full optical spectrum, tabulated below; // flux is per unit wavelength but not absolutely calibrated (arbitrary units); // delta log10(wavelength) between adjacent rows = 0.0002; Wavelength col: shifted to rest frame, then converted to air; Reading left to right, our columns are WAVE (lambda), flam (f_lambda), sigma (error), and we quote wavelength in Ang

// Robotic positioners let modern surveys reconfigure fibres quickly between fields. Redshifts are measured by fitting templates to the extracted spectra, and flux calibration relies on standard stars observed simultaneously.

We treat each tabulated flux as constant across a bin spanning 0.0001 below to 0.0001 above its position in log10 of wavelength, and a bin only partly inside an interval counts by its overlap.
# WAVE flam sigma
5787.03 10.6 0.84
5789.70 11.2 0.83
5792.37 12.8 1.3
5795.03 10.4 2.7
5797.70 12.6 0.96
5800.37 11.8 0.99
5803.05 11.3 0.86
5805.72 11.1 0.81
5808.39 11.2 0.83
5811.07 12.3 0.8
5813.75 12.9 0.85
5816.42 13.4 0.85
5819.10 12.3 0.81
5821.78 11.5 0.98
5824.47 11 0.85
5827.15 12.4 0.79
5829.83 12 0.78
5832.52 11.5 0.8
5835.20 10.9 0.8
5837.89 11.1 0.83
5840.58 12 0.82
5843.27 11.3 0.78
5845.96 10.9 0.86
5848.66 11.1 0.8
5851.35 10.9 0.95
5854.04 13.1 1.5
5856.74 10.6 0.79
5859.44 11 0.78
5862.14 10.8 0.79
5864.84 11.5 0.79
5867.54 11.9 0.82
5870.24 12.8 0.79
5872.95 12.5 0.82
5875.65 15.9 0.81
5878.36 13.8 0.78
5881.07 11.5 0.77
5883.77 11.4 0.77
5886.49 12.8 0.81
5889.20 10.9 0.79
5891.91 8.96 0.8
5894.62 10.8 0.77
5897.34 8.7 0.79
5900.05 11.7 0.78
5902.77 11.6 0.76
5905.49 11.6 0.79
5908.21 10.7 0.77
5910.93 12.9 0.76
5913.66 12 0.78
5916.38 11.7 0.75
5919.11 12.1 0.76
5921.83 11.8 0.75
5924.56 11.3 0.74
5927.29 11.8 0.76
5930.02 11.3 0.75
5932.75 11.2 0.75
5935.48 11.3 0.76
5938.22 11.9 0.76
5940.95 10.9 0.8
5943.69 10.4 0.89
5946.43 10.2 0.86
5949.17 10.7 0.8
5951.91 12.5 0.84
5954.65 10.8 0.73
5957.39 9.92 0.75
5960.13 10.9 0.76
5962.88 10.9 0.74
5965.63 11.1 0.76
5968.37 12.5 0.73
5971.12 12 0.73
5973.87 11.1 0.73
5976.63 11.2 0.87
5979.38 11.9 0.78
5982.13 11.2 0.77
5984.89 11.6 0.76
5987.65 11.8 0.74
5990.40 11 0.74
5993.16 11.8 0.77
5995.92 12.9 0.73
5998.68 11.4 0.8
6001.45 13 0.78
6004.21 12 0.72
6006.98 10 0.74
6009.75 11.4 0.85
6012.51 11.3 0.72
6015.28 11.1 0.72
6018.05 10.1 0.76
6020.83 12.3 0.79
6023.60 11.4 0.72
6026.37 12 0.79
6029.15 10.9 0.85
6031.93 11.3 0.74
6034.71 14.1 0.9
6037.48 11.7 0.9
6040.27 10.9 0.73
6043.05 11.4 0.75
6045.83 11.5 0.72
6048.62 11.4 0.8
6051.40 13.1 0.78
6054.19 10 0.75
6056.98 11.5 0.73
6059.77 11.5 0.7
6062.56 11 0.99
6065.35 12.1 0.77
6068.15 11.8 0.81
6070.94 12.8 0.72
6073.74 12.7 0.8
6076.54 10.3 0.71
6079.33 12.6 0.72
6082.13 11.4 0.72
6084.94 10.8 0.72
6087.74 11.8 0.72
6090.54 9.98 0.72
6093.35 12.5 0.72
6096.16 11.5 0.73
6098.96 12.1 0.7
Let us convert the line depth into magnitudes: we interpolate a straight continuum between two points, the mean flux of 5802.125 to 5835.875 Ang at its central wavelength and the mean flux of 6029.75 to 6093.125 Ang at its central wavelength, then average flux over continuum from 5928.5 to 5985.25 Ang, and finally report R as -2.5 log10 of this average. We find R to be 0.05 mag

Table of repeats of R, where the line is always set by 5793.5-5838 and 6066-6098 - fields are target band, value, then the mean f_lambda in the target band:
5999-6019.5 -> 0.040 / 11.3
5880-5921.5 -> 0.041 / 11.3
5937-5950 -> 0.088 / 10.8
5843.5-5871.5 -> 0.029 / 11.5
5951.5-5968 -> 0.066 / 11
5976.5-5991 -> 0.019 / 11.5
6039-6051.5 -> 0.015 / 11.5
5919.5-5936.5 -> 0.022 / 11.5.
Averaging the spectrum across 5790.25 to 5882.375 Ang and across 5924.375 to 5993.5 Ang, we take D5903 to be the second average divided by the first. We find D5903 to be 0.95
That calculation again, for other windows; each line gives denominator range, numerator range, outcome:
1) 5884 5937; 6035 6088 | 1.03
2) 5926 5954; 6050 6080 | 1.05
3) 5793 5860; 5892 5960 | 0.96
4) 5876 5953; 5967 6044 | 1.02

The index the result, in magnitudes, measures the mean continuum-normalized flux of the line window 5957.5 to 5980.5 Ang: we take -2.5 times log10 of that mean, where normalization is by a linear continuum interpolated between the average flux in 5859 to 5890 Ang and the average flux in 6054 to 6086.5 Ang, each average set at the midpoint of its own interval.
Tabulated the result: 0.056 mag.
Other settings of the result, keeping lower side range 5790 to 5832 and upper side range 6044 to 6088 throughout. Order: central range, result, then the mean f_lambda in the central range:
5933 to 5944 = 0.05 mag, 11.2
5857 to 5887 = -0.04 mag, 12.3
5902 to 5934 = 0.01 mag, 11.7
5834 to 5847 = 0.06 mag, 11.3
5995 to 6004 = -0.06 mag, 12.4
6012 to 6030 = 0.04 mag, 11.3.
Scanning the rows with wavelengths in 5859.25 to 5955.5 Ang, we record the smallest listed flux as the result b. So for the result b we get 8.7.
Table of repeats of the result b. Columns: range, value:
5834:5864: 10.6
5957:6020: 9.92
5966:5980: 11.1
